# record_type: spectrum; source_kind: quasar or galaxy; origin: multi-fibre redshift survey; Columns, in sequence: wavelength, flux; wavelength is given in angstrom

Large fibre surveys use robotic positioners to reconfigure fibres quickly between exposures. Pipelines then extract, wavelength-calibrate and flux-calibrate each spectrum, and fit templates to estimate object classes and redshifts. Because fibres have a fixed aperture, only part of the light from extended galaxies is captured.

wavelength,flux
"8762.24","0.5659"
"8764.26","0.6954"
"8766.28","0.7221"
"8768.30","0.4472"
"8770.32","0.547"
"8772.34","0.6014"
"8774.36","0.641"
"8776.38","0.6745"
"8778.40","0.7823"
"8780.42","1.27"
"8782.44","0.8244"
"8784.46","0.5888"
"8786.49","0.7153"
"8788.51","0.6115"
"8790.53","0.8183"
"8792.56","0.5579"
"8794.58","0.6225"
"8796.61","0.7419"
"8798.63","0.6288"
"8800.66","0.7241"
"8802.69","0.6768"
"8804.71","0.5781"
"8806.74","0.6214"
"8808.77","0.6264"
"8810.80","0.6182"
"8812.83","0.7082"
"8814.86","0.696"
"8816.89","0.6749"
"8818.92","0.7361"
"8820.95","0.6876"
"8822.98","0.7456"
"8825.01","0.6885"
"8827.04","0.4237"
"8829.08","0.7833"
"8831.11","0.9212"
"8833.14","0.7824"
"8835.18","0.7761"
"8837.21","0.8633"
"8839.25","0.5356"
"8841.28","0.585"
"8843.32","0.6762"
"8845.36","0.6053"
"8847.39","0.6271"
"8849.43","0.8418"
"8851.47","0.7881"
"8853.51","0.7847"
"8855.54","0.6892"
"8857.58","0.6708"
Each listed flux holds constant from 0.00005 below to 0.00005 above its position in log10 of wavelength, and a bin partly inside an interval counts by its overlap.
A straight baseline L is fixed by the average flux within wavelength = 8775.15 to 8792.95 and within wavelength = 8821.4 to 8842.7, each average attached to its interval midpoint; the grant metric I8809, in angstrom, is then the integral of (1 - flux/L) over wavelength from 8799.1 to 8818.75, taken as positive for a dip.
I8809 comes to 2.0 angstrom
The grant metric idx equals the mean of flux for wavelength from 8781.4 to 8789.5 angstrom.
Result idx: 0.687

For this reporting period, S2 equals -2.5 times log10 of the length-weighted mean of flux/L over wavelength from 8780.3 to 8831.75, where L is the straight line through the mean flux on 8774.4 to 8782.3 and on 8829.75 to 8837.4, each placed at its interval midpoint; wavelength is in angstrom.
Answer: 0.22 mag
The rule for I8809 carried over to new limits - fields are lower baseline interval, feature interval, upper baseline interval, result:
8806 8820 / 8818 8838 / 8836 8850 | -2.0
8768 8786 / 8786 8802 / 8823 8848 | 0.8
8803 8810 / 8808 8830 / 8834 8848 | -1.3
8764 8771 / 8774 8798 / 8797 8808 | -4.4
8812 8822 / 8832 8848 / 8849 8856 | 1.4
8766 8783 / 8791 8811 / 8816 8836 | 2.1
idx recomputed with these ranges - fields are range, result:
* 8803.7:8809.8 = 0.608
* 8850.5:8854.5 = 0.786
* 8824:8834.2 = 0.72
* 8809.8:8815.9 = 0.674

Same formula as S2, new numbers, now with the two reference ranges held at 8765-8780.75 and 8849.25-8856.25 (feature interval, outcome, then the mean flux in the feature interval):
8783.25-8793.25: 0.06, 0.665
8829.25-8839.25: -0.07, 0.801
